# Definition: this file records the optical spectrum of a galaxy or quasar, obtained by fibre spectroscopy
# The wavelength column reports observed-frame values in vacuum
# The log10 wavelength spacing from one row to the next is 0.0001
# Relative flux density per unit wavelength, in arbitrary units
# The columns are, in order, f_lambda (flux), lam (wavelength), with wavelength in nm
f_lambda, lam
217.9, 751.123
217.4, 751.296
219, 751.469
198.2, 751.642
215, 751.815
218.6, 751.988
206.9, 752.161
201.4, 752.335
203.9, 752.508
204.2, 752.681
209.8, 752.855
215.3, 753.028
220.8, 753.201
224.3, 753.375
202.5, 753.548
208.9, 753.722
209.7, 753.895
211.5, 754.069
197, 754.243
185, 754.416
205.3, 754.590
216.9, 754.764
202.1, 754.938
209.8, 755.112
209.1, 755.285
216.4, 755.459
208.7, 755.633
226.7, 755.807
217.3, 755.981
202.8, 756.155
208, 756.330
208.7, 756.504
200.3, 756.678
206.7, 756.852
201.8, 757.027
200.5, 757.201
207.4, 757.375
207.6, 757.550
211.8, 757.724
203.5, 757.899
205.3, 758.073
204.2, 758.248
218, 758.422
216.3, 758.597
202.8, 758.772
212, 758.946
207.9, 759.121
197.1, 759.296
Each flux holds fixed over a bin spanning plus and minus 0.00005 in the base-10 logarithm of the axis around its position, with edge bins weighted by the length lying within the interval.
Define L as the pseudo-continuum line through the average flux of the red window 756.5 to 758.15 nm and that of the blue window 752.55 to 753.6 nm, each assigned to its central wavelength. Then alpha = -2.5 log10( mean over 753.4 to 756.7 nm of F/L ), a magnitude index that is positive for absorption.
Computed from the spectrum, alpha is 0.01 mag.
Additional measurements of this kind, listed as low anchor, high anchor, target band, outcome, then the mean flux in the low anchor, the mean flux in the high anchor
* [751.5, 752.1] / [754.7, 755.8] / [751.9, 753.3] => 0.01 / 211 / 212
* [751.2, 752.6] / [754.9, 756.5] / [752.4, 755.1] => 0.02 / 210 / 211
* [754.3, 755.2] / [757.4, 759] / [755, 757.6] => -0.01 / 204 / 209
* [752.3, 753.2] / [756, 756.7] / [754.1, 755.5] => 0.01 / 209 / 206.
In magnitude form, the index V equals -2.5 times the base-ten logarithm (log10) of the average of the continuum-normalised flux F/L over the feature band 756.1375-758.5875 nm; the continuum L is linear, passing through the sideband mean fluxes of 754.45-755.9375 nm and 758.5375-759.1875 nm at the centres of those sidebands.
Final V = 0.02 mag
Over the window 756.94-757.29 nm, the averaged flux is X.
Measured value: 202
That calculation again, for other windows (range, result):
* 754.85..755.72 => 209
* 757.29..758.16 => 207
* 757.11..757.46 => 204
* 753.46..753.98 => 207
